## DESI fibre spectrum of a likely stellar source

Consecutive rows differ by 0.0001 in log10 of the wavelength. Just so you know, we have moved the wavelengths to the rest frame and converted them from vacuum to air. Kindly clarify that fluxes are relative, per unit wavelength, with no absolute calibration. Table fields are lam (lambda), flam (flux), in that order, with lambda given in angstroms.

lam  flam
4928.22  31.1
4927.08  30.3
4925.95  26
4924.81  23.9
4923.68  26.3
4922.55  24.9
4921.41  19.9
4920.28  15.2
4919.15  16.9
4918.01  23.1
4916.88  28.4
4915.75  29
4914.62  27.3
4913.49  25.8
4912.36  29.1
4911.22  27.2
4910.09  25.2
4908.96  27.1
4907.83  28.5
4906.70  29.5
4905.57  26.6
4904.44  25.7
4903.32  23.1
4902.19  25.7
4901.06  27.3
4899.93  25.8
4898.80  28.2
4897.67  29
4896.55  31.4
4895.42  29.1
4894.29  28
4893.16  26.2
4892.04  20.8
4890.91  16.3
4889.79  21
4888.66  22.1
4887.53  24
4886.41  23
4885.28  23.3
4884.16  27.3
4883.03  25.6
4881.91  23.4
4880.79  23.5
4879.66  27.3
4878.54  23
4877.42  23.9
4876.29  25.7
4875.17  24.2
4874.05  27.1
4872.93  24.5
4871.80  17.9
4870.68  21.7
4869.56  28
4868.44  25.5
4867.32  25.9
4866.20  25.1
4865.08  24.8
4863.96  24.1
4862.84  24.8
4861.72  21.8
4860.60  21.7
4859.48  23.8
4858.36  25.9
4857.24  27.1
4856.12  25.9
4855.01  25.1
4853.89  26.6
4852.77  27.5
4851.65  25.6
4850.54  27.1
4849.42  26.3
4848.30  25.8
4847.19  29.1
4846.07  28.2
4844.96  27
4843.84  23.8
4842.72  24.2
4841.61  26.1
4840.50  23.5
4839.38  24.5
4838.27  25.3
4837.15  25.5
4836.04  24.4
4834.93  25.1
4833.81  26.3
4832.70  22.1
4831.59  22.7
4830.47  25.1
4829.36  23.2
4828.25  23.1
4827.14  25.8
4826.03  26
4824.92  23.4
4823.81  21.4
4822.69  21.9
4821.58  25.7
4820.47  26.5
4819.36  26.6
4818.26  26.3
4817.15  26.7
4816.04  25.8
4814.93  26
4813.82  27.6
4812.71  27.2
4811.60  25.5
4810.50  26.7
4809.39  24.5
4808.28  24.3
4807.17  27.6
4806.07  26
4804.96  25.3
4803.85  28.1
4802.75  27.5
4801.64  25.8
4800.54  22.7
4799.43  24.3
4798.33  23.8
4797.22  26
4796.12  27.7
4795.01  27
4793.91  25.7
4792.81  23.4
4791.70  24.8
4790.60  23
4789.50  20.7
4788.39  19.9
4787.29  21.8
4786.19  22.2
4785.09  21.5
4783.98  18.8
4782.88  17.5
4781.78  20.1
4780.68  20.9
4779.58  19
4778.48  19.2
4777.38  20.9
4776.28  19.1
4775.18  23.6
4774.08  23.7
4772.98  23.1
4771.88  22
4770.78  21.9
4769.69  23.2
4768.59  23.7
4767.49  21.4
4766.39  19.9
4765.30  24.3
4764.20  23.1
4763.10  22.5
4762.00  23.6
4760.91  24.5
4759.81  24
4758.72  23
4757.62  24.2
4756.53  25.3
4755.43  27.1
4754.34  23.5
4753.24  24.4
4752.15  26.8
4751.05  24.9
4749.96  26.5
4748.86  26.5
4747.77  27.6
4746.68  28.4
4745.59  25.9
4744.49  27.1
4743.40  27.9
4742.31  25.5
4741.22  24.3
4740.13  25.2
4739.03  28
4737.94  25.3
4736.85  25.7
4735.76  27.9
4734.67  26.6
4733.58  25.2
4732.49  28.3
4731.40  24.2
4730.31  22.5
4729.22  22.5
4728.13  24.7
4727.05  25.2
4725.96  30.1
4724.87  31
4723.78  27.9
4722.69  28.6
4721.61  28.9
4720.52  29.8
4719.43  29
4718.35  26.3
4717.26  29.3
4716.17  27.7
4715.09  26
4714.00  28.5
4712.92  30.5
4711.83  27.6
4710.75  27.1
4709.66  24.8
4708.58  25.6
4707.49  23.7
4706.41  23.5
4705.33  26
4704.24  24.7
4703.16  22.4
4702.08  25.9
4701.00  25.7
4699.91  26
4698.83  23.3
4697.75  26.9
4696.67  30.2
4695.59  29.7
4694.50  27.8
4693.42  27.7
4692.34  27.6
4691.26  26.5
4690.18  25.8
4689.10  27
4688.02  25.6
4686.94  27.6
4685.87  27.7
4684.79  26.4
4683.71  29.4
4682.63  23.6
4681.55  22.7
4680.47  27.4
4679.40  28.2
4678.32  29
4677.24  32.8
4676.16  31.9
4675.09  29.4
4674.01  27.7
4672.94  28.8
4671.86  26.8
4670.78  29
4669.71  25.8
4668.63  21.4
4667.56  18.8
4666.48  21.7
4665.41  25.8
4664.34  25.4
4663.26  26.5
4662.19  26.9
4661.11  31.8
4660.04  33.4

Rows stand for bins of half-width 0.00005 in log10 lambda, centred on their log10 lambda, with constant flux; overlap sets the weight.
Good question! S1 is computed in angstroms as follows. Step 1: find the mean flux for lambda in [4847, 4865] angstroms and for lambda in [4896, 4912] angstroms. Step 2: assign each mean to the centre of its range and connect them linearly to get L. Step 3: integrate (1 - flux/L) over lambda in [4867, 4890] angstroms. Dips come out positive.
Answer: 1.77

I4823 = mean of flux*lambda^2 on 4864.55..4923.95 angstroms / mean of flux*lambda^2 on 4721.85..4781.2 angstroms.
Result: 1.07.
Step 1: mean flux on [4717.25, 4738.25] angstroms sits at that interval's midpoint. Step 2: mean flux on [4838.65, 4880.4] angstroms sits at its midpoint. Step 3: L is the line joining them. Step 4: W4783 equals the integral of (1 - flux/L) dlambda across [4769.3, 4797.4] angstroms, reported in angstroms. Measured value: 4.3 angstroms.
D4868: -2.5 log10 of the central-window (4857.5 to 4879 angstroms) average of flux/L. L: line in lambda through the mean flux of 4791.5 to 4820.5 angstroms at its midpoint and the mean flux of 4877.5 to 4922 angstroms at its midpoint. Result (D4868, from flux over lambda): 0.05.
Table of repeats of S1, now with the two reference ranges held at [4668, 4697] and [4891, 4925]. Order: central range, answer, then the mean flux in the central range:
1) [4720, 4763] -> 1.5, 26.1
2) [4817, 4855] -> 1.5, 25.2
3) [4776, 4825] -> 4.8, 24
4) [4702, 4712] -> 0.8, 25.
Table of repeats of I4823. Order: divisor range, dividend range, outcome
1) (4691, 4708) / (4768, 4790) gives 0.84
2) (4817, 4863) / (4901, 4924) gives 1.04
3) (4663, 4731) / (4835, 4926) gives 1.01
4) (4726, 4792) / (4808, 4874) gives 1.09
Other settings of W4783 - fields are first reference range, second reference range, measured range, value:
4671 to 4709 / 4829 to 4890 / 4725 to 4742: 0.3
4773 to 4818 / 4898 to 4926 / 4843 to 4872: -0.8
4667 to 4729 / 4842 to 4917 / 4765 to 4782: 3.1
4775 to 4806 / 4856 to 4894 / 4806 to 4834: -2.2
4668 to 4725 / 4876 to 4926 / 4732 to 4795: 6.4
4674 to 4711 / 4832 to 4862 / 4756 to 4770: 1.5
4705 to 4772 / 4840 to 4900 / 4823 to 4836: 0.7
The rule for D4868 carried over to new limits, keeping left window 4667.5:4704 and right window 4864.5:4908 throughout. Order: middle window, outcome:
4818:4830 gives 0.05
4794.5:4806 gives 0.00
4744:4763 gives 0.04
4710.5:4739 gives -0.02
